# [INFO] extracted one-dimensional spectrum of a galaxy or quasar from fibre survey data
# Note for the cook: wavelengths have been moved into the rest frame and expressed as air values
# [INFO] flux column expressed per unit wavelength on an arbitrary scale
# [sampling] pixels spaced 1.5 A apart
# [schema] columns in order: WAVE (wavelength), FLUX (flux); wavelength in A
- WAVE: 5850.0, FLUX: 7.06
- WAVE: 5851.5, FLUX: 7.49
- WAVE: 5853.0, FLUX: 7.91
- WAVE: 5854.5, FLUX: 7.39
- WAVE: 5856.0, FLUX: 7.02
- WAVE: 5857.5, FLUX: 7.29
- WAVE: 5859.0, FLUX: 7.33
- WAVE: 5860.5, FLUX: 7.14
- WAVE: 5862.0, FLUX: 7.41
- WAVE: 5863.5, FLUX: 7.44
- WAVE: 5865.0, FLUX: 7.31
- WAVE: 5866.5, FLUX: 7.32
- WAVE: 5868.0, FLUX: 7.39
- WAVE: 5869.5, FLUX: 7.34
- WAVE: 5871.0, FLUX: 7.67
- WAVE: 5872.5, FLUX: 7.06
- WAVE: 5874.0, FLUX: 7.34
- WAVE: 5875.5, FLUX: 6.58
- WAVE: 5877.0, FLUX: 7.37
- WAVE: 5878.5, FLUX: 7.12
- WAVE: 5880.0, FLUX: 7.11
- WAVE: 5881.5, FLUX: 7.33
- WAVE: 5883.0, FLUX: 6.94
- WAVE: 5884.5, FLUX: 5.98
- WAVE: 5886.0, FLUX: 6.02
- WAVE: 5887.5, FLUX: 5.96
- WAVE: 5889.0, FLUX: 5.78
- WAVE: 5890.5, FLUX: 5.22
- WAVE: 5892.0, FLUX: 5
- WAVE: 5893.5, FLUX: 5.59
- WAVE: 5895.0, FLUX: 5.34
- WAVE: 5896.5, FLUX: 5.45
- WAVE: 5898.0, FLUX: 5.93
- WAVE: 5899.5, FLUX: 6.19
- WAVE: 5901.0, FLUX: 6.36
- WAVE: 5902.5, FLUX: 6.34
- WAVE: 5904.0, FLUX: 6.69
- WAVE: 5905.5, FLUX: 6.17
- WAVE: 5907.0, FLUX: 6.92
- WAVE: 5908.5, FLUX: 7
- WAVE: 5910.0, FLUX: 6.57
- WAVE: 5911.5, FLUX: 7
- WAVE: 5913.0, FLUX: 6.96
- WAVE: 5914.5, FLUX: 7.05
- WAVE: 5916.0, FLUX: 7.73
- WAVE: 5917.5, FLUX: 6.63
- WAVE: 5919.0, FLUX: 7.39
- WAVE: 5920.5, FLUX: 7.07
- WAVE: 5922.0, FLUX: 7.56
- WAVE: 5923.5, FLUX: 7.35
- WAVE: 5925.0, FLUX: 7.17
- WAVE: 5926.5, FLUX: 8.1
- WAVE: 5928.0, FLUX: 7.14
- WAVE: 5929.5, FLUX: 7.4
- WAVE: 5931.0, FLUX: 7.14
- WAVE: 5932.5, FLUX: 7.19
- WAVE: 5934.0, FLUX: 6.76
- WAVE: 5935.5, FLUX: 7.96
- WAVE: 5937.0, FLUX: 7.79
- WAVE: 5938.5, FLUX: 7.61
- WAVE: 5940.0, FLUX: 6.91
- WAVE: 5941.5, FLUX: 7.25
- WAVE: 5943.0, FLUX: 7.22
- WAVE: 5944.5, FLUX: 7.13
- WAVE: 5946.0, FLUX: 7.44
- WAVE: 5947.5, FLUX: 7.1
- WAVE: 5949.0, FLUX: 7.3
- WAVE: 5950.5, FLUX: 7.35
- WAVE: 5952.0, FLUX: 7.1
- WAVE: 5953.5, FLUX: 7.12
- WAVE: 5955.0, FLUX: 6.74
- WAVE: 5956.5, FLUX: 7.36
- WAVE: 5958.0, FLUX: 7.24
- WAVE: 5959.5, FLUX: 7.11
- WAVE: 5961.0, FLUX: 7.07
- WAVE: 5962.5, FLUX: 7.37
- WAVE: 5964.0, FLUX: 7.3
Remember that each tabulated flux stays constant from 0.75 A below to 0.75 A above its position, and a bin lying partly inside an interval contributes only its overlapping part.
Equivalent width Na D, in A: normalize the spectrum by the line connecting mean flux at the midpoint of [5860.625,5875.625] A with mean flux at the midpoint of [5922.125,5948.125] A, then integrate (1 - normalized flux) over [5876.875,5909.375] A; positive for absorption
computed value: 4.8 A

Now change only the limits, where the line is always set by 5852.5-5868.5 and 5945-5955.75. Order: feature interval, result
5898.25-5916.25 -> 1.4 A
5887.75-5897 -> 2.4 A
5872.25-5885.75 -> 0.7 A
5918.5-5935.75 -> -0.3 A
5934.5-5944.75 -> -0.3 A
